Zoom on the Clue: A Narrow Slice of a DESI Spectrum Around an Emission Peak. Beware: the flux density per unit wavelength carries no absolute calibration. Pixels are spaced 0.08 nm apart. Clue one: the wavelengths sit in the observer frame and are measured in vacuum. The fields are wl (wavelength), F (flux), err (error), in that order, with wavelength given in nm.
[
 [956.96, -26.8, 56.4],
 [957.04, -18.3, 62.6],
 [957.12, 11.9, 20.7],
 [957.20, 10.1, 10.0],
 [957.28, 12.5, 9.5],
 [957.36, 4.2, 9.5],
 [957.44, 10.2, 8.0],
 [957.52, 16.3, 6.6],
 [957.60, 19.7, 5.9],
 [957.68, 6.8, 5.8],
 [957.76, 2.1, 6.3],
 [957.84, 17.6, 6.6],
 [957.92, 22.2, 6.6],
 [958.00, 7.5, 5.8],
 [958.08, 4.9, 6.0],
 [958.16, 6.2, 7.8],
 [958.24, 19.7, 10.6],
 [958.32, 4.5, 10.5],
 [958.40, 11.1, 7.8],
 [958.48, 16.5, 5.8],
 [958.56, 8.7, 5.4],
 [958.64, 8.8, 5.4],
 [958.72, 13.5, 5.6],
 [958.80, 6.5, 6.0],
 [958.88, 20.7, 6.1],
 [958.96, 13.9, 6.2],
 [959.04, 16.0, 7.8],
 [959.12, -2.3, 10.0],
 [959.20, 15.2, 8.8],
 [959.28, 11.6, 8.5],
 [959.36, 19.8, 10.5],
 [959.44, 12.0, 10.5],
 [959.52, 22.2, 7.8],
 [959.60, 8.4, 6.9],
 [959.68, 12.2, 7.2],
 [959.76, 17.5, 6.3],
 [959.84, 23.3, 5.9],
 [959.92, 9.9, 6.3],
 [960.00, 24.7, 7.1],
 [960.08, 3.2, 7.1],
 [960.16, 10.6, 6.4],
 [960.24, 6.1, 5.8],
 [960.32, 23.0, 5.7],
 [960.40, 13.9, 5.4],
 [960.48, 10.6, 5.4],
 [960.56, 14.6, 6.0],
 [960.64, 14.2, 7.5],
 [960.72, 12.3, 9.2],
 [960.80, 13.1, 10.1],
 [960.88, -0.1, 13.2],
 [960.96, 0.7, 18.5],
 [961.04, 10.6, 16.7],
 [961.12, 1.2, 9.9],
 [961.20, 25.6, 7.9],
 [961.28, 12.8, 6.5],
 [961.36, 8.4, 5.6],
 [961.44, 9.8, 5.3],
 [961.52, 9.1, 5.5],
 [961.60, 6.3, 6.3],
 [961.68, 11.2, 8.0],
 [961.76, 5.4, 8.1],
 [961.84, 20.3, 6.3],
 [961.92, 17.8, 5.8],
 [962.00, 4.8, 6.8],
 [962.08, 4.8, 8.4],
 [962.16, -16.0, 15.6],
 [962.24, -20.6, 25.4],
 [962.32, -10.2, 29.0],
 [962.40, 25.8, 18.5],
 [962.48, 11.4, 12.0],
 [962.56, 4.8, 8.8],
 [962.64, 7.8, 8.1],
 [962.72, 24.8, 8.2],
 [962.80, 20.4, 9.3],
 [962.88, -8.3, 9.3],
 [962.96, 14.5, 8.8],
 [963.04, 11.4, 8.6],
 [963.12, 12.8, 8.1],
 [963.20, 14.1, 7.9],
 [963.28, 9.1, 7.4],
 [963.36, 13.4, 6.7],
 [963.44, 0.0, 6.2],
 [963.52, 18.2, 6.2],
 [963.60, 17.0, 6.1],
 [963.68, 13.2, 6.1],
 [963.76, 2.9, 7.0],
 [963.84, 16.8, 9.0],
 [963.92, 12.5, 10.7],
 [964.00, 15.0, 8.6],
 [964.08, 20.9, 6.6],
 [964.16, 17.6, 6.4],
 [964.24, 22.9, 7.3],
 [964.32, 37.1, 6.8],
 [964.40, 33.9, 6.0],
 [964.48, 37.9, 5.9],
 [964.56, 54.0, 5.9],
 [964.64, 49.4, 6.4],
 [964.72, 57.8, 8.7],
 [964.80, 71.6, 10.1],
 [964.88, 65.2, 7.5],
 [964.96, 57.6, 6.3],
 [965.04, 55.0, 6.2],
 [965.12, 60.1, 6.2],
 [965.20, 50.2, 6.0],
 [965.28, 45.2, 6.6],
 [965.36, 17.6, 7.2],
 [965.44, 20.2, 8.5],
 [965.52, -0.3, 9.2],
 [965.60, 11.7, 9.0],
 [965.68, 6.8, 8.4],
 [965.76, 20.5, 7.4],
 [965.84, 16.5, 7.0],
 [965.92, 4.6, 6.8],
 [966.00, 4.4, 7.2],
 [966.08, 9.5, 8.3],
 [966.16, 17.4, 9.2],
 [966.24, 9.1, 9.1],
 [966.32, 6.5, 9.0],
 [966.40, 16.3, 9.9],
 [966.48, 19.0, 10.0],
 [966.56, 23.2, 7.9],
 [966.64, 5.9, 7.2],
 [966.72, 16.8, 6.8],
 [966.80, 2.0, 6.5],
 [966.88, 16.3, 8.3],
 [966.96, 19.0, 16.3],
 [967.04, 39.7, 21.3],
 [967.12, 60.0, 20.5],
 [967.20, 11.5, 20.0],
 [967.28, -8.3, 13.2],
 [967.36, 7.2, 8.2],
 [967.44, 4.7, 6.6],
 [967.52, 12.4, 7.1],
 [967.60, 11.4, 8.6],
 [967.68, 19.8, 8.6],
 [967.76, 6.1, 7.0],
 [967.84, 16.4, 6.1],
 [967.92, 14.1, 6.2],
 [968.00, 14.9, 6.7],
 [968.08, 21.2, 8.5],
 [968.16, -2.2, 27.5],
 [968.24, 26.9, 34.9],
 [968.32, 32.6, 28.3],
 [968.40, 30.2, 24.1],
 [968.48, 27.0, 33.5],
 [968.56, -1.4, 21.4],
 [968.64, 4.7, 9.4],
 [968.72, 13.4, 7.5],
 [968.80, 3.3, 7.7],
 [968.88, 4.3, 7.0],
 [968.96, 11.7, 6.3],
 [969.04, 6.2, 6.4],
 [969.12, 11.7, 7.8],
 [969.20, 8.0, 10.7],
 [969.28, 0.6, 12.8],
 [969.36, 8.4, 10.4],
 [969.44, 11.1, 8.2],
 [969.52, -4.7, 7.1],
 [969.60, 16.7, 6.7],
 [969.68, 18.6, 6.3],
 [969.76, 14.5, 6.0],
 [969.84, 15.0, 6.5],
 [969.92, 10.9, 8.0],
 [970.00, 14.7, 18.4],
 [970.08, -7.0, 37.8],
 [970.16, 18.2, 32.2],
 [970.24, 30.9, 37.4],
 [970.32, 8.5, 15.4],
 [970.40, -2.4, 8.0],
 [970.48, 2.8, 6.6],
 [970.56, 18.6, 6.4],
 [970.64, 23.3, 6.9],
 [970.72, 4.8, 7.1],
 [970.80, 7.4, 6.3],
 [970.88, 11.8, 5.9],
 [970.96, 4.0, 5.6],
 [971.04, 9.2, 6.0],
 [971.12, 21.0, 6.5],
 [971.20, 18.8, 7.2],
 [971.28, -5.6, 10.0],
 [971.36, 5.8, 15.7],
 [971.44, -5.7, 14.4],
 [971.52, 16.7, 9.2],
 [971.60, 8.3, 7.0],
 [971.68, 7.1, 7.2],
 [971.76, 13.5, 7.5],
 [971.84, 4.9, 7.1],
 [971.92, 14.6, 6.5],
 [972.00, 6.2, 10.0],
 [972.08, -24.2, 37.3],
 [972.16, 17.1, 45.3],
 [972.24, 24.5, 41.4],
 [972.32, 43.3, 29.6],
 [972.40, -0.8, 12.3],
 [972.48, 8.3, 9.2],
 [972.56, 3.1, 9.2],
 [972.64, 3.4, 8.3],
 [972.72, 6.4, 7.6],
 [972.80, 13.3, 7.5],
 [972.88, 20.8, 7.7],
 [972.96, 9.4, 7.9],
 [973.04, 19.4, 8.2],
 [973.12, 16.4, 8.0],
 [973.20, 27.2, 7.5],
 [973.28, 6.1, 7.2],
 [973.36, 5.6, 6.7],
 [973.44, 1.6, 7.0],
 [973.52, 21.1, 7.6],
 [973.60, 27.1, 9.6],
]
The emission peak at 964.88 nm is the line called H-beta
